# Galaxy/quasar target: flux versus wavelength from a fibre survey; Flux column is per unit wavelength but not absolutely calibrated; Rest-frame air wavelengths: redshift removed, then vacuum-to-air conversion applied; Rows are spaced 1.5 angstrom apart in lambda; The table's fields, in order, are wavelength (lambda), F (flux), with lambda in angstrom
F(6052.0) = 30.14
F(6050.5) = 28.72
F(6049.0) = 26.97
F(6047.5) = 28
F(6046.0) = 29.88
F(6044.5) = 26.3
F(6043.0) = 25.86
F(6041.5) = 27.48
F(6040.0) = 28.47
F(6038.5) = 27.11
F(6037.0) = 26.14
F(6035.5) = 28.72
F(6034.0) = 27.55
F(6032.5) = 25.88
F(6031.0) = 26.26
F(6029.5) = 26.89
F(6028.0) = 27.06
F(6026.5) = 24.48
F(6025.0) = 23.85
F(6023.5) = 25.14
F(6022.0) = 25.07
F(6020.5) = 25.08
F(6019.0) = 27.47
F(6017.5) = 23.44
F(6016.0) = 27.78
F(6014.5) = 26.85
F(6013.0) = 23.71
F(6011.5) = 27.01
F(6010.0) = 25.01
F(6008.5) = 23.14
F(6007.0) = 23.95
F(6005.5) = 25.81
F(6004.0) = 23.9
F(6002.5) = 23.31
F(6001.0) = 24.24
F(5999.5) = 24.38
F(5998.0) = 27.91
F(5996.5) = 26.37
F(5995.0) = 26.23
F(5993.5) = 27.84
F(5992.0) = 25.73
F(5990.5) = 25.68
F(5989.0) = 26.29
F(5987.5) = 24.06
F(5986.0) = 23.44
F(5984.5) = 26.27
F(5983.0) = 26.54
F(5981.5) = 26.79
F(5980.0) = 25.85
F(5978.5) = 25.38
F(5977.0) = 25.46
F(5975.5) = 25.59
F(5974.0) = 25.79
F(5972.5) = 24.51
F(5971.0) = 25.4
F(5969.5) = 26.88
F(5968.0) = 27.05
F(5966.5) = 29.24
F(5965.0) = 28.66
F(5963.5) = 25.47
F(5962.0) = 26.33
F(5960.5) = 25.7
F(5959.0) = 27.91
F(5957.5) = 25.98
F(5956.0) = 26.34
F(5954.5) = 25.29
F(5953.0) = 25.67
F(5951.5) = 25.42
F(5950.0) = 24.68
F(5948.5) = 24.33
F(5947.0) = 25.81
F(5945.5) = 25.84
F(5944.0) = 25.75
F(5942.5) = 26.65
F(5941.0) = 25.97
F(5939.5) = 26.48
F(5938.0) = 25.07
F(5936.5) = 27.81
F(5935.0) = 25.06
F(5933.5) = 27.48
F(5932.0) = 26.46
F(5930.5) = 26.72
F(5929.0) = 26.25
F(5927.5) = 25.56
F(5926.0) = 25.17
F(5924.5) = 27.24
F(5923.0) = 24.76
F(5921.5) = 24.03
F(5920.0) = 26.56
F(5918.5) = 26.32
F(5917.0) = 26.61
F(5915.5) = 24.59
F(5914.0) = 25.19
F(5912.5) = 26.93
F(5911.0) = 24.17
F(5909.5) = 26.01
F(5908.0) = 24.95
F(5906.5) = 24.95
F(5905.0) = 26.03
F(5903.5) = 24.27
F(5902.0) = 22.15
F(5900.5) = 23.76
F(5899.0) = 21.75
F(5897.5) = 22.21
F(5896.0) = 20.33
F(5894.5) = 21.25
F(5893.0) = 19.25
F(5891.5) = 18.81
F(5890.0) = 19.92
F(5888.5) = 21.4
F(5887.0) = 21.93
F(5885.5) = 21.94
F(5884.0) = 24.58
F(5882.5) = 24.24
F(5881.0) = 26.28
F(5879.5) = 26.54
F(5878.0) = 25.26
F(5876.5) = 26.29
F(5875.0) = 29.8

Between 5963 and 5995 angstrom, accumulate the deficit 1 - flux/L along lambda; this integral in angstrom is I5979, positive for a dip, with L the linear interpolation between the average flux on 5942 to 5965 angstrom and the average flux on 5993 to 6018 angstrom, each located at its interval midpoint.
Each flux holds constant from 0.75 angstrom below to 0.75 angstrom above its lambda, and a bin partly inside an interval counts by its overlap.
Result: -0.59 angstrom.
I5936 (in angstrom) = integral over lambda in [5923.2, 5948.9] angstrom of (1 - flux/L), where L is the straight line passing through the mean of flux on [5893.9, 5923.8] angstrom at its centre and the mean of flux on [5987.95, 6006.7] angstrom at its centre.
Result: -1.4 angstrom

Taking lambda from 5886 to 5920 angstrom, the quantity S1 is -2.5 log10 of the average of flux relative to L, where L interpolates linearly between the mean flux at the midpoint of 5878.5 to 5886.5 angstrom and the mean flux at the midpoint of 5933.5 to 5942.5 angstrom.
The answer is 0.08 mag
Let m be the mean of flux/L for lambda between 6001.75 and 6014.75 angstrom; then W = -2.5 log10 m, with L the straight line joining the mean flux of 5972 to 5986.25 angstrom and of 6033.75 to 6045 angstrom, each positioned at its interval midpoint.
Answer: 0.07 mag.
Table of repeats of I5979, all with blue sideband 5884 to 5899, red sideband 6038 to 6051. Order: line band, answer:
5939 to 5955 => -1.51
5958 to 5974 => -1.60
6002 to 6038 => 1.34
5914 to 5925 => -1.70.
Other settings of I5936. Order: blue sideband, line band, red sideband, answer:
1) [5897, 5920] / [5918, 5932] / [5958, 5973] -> -0.30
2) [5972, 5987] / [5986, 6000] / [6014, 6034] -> -0.17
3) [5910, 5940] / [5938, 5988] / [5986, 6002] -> -0.28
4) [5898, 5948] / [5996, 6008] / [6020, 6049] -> 0.63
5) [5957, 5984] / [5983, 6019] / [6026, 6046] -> 1.67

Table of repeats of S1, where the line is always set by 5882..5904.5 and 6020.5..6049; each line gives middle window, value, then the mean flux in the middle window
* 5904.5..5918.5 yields -0.14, 25.5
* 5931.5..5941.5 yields -0.13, 26.3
